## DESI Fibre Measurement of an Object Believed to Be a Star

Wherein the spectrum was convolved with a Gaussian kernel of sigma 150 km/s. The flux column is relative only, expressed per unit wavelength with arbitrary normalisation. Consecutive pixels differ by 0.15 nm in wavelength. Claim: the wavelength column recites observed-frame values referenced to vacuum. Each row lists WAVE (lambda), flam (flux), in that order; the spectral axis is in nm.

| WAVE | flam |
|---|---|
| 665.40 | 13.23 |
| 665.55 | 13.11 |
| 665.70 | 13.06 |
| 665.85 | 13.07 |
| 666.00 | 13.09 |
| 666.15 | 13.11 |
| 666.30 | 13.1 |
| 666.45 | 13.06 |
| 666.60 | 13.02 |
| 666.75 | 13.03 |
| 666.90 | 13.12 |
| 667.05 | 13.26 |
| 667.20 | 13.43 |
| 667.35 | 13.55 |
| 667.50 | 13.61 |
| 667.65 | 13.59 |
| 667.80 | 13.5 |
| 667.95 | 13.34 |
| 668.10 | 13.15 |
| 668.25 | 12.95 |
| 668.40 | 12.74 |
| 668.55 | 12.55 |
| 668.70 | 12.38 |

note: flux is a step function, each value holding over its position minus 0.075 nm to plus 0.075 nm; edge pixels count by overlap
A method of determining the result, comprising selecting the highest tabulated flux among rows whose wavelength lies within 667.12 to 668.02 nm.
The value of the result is 13.61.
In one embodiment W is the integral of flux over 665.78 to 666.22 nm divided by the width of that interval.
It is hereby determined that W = 13.1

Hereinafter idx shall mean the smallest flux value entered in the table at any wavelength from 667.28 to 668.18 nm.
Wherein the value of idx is 13.15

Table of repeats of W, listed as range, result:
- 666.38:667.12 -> 13.1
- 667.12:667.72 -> 13.5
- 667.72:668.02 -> 13.4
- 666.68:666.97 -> 13.1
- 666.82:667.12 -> 13.2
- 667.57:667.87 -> 13.5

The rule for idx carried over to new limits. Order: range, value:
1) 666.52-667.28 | 13.02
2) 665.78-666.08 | 13.07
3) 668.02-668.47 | 12.74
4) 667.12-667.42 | 13.43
